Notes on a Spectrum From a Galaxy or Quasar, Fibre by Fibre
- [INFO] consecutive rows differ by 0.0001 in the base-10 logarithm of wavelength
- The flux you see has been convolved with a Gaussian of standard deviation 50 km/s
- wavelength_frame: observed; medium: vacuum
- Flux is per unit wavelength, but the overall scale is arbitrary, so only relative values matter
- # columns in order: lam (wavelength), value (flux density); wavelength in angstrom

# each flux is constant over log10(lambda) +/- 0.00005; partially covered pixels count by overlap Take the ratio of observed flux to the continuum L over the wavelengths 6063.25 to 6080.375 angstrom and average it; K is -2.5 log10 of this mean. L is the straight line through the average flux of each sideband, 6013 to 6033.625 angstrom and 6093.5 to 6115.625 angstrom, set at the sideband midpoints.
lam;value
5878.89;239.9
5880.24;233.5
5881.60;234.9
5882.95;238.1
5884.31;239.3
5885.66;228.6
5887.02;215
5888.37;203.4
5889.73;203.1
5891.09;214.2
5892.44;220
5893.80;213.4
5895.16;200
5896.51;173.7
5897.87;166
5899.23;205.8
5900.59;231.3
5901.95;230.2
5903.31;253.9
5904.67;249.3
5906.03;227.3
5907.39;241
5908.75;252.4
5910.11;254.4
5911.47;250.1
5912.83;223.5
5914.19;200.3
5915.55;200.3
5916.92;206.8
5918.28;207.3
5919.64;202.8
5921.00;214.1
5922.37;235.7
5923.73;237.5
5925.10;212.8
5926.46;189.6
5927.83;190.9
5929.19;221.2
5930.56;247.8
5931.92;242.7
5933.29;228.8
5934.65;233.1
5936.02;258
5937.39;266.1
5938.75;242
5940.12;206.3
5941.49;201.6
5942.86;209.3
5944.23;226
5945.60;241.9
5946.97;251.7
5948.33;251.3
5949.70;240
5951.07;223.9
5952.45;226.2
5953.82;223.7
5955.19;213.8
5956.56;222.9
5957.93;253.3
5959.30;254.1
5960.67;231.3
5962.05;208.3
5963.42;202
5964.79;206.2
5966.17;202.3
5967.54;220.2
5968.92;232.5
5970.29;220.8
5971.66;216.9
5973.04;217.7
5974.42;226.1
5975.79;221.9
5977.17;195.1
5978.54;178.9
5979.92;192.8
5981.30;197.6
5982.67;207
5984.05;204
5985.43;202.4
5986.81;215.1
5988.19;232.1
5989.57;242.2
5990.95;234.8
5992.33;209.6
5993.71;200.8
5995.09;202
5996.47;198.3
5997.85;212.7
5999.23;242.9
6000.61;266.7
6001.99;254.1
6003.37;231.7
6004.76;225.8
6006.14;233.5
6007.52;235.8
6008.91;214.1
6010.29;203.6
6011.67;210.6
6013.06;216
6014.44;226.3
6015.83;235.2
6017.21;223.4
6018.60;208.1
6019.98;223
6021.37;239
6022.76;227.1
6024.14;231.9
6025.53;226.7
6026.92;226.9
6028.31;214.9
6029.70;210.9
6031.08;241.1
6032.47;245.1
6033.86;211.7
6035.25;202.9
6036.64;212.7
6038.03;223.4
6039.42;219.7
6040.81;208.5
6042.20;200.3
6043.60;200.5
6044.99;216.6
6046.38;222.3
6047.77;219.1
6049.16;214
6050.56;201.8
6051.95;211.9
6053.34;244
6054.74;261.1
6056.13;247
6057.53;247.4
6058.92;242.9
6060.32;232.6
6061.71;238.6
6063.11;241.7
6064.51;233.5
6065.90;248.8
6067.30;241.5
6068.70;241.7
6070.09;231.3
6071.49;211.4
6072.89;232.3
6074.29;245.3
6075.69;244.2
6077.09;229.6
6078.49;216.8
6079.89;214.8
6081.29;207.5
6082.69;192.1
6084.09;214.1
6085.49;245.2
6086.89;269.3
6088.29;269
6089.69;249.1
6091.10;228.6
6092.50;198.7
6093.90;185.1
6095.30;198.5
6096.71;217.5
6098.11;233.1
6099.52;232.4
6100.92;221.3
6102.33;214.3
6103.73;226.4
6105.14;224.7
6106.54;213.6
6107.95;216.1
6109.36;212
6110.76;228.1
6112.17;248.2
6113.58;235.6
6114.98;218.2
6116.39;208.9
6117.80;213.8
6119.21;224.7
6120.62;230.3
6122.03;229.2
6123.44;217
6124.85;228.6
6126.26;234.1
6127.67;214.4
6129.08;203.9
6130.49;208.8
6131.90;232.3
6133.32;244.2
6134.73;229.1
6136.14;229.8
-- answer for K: -0.05 mag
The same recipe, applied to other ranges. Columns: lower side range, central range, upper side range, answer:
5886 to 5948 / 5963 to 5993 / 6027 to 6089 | 0.06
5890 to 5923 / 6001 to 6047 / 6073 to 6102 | 0.01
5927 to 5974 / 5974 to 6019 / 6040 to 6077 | 0.05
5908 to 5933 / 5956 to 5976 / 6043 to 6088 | 0.01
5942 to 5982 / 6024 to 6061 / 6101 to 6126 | -0.01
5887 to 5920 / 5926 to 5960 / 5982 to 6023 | -0.05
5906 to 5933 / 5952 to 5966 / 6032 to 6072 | 0.00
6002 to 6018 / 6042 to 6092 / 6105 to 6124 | -0.04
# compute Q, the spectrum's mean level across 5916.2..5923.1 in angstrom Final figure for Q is 213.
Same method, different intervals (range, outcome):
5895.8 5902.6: 201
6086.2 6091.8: 254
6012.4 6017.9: 225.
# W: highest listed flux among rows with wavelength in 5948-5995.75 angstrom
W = 254.1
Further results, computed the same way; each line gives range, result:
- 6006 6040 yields 245.1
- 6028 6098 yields 269.3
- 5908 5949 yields 266.1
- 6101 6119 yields 248.2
